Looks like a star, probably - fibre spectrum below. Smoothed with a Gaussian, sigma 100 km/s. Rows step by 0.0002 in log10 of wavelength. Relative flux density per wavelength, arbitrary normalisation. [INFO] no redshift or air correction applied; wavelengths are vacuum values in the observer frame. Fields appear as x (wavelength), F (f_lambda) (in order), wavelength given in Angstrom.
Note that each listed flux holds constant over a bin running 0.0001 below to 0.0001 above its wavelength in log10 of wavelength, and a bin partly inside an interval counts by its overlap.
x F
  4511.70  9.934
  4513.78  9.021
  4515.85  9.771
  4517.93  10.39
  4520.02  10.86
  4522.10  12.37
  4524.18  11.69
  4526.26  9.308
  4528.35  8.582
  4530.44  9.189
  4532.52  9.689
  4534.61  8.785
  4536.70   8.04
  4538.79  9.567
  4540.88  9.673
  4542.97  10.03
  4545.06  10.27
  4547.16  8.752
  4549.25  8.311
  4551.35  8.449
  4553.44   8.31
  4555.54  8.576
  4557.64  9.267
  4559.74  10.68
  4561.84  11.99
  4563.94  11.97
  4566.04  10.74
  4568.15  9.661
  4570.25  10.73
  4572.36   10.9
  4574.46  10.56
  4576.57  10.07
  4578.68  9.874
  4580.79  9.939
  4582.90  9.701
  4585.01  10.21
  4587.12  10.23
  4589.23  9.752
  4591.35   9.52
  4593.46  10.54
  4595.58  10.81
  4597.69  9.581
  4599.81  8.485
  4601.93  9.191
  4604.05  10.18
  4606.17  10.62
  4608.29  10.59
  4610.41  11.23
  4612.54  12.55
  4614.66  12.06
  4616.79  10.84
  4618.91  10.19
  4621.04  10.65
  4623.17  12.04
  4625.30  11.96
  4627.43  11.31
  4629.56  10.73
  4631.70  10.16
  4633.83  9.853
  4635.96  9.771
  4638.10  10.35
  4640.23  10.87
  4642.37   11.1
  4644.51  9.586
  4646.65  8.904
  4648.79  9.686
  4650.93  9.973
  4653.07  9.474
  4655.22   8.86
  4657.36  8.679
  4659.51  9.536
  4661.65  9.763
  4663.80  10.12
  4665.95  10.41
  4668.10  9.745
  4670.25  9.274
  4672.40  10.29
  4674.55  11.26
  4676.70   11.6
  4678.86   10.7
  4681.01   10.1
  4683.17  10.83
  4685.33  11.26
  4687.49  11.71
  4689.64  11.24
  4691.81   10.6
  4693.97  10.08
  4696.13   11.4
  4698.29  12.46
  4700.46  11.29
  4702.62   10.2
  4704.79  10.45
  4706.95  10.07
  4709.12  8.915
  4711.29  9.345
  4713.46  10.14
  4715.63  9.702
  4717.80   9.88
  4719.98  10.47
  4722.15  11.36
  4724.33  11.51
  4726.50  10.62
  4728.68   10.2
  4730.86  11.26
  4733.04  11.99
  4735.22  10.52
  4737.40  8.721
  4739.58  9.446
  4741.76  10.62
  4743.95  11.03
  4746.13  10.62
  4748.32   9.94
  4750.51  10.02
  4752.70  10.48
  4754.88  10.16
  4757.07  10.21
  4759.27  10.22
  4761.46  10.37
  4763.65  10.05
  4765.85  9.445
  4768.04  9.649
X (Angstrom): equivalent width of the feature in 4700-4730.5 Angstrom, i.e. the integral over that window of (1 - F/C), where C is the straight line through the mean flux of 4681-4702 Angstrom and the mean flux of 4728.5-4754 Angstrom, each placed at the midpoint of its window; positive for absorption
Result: 1.4 Angstrom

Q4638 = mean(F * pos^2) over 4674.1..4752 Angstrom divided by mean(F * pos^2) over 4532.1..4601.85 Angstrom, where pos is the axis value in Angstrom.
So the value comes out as 1.15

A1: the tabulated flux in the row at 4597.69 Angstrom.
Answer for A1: 9.581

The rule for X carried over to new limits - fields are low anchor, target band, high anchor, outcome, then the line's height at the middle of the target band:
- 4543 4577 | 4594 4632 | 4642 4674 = -3.6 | 9.81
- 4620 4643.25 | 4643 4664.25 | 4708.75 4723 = 2.2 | 10.6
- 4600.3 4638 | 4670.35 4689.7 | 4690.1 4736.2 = -0.4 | 10.7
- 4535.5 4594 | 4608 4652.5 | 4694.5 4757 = -2.5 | 10.1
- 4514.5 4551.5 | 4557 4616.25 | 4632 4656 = -4.0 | 9.77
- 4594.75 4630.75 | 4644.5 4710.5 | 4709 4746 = 1.7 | 10.5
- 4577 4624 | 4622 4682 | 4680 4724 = 1.6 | 10.5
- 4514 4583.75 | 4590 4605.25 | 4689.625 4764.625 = 0.4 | 10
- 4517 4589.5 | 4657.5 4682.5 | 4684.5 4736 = 0.7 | 10.5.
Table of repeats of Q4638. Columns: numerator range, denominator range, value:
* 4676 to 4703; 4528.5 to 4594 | 1.19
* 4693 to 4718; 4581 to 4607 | 1.10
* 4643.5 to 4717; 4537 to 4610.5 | 1.08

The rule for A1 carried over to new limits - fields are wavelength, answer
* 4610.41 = 11.23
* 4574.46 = 10.56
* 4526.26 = 9.308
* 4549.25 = 8.311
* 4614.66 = 12.06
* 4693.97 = 10.08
